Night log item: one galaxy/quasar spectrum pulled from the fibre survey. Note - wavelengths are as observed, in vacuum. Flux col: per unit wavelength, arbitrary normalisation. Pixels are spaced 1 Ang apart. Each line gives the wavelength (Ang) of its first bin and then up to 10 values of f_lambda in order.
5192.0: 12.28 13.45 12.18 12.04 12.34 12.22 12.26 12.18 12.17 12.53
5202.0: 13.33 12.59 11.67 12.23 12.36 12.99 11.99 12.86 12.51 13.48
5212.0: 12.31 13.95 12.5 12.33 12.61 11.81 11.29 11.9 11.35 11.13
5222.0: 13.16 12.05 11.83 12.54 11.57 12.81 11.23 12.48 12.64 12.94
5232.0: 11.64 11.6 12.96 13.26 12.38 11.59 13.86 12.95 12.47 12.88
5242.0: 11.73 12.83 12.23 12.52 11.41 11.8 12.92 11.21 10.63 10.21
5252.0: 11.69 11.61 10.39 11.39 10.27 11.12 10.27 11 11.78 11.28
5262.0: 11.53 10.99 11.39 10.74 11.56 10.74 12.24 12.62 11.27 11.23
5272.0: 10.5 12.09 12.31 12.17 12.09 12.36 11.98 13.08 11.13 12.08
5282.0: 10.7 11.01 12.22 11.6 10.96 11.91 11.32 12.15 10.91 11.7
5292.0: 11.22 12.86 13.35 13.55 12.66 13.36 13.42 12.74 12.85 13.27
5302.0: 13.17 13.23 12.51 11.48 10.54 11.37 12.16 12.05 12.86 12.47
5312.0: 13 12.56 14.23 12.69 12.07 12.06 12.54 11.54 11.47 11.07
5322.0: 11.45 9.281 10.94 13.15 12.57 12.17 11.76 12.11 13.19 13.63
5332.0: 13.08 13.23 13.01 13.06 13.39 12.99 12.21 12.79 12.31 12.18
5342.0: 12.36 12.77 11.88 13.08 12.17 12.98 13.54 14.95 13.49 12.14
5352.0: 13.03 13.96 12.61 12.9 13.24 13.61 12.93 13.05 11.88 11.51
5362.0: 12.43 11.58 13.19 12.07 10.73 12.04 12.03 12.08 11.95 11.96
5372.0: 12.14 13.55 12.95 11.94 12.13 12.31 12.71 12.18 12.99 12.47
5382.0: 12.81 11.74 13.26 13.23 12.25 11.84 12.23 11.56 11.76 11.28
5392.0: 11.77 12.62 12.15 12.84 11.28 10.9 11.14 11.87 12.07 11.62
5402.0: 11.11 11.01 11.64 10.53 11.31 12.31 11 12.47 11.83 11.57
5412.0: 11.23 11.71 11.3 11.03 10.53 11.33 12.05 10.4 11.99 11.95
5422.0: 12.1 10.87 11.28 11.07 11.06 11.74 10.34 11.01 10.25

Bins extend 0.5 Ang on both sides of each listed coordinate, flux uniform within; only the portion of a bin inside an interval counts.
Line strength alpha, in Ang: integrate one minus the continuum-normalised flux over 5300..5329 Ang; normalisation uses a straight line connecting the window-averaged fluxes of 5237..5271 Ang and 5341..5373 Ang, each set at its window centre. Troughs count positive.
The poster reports 0.1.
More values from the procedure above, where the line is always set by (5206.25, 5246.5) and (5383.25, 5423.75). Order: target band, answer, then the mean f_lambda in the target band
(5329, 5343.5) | -1.1 Ang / 12.8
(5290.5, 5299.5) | -0.5 Ang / 12.8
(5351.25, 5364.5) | -1.0 Ang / 12.8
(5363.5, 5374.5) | -0.4 Ang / 12.2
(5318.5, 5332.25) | 0.0 Ang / 11.9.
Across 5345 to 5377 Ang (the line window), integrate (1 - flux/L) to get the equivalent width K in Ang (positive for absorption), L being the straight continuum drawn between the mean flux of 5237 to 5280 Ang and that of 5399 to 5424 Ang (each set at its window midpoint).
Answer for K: -3.0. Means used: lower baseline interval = 11.7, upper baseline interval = 11.5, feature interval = 12.6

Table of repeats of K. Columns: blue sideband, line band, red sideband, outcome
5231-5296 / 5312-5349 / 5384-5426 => -2.4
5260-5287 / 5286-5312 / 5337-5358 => -0.6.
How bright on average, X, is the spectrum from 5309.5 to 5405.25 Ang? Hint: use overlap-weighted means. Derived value 12.3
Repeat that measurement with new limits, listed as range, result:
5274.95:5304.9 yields 12.2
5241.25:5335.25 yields 12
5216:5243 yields 12.3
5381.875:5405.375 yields 11.8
